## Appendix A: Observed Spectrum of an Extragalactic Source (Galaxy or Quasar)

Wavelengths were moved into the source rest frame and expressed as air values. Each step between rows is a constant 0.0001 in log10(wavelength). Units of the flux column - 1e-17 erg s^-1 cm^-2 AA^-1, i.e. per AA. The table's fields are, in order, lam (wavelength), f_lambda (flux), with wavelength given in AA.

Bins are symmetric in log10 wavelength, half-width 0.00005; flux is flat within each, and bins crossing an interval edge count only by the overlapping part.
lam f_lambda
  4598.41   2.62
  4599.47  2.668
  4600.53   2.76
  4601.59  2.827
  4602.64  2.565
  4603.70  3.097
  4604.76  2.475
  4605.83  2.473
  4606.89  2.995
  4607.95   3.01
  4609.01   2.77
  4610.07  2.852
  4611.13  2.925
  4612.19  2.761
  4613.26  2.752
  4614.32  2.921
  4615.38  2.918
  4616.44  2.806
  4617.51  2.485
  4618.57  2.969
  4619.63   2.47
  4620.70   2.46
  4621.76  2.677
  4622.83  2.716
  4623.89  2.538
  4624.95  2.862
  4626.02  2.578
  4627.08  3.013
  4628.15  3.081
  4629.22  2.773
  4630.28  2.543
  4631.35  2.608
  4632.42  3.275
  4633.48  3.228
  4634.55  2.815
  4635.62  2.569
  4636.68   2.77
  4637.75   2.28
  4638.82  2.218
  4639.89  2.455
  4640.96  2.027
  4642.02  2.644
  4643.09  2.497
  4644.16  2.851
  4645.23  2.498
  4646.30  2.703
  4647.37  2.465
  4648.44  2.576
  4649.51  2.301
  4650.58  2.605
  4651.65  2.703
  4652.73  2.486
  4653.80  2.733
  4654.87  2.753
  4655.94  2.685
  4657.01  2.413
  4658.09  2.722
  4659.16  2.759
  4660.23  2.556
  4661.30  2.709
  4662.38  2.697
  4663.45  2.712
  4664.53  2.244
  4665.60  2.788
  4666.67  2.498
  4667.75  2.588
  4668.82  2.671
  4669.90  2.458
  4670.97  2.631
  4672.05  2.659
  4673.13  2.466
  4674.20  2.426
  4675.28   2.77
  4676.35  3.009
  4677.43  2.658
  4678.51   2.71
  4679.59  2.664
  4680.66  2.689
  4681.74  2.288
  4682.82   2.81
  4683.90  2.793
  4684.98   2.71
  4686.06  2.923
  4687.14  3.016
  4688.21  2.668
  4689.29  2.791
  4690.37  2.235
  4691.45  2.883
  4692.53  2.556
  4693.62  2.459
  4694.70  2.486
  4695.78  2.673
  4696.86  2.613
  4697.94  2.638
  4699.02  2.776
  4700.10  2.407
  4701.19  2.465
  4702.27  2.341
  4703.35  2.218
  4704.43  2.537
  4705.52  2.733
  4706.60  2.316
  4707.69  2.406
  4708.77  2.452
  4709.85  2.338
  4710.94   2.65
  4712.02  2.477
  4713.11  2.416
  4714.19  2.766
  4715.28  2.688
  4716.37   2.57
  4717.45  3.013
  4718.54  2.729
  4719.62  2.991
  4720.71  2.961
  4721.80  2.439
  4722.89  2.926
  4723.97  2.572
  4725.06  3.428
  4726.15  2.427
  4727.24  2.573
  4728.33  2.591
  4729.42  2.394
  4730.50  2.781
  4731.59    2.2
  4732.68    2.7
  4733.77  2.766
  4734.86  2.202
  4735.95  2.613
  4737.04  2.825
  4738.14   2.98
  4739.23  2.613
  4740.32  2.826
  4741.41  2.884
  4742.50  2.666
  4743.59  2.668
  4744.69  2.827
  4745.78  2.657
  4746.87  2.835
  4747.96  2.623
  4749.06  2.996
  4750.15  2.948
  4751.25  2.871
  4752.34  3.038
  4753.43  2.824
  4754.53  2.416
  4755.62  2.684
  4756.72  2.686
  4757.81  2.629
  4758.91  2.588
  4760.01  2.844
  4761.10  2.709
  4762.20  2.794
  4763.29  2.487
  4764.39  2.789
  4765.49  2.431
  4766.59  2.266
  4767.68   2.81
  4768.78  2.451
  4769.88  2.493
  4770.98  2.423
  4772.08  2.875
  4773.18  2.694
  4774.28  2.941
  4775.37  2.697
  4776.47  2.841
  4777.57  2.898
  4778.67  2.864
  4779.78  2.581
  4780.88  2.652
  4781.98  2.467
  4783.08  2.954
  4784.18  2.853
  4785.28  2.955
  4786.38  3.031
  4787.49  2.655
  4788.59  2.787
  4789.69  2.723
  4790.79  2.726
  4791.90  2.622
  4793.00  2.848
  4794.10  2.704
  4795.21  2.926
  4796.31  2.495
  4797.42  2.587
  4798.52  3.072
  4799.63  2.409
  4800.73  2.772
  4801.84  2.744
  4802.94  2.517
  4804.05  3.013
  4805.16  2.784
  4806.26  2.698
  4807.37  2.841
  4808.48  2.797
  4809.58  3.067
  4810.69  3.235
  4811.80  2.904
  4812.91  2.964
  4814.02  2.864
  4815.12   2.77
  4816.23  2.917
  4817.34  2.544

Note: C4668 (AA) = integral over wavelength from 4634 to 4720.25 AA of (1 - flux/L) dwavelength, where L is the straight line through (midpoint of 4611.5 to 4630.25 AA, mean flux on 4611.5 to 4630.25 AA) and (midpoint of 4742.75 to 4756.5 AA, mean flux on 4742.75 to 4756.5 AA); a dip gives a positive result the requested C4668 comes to 5.01 AA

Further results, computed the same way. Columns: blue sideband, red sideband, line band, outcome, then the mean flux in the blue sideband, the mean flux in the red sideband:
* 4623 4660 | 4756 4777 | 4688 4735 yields 0.93 AA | 2.65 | 2.66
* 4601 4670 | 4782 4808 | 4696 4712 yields 1.29 AA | 2.68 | 2.76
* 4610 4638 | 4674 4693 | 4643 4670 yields 1.26 AA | 2.77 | 2.71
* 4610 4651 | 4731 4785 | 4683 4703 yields 0.41 AA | 2.68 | 2.7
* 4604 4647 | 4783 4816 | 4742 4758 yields 0.11 AA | 2.71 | 2.81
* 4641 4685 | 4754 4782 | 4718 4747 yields -0.67 AA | 2.62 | 2.66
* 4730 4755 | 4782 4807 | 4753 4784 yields 0.82 AA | 2.73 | 2.76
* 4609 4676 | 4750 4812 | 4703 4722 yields 0.70 AA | 2.66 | 2.74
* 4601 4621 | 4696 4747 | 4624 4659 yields 1.08 AA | 2.77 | 2.64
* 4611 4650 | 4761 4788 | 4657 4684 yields 0.51 AA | 2.67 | 2.7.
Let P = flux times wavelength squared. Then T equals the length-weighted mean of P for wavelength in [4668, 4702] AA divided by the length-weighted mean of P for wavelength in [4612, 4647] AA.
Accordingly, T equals 1.01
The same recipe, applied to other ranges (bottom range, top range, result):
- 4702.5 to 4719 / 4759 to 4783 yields 1.07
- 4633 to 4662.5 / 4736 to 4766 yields 1.10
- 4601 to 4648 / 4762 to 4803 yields 1.07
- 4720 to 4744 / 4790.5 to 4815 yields 1.07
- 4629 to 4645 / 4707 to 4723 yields 1.04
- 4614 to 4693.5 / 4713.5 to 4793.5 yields 1.07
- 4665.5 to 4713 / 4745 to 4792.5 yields 1.09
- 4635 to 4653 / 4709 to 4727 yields 1.11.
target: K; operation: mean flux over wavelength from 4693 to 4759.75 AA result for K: 2.65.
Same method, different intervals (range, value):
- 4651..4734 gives 2.63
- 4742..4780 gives 2.71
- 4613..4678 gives 2.65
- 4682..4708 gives 2.6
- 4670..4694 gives 2.67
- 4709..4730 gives 2.68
